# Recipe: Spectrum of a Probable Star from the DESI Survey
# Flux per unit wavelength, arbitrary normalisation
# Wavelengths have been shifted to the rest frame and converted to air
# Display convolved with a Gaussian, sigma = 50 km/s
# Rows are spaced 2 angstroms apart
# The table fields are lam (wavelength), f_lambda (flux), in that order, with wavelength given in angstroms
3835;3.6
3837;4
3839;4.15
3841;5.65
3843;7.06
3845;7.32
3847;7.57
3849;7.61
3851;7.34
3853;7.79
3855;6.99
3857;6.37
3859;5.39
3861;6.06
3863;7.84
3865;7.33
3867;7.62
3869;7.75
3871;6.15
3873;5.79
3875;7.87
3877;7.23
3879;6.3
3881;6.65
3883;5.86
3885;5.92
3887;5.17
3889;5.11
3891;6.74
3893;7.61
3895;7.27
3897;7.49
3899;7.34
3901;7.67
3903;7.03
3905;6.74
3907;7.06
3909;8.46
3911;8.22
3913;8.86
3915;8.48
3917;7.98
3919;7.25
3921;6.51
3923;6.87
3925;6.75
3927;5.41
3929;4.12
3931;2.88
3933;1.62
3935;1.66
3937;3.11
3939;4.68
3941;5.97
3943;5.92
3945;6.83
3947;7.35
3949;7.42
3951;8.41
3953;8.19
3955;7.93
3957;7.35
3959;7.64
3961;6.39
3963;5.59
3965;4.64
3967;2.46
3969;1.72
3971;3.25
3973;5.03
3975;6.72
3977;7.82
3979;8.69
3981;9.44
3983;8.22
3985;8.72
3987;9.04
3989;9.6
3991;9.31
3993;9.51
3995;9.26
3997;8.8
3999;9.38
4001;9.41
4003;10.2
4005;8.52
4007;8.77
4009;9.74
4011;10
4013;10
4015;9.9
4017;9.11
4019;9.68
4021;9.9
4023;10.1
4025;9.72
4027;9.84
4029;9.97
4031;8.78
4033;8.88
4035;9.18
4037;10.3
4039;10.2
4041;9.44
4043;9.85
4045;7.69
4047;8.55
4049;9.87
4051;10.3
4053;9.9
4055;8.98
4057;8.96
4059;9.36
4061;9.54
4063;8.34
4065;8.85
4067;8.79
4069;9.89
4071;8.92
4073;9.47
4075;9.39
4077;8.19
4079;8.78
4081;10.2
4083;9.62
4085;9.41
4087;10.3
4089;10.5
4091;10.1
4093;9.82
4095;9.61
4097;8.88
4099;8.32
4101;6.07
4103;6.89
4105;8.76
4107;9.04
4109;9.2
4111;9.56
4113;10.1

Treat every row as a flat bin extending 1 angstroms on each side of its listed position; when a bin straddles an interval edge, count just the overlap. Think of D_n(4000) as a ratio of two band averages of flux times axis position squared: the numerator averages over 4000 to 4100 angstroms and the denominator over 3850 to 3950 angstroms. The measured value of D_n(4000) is 1.6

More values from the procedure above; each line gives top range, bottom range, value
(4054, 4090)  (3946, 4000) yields 1.33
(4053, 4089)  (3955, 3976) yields 1.88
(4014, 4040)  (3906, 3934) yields 1.58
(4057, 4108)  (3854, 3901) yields 1.50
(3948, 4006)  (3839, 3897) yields 1.19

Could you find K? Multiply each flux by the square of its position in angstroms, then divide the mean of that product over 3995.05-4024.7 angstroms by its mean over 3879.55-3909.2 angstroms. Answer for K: 1.5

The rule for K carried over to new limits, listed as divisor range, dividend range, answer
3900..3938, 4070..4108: 1.61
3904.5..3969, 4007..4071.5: 1.62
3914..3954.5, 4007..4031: 1.72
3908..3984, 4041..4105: 1.57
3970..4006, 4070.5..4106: 1.14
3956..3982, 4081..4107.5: 1.63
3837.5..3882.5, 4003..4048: 1.52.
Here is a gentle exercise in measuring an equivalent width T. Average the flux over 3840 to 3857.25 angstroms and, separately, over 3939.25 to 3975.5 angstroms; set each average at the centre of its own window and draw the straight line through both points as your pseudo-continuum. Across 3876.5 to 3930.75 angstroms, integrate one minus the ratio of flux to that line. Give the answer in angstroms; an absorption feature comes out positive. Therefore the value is -2.4 angstroms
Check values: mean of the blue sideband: 7.11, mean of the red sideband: 6.01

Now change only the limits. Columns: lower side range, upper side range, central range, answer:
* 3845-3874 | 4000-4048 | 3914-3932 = 3.81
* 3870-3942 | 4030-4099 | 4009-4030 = -3.30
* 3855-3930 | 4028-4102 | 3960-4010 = 3.64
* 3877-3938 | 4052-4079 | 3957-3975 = 6.03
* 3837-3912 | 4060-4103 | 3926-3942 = 8.13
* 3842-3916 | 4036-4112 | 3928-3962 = 9.06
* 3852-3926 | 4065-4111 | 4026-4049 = -2.11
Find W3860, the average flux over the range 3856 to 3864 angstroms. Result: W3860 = 6.42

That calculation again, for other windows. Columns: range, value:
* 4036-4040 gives 10.2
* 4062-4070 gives 8.97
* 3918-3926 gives 6.85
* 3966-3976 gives 3.84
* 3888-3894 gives 6.49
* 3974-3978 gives 7.27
